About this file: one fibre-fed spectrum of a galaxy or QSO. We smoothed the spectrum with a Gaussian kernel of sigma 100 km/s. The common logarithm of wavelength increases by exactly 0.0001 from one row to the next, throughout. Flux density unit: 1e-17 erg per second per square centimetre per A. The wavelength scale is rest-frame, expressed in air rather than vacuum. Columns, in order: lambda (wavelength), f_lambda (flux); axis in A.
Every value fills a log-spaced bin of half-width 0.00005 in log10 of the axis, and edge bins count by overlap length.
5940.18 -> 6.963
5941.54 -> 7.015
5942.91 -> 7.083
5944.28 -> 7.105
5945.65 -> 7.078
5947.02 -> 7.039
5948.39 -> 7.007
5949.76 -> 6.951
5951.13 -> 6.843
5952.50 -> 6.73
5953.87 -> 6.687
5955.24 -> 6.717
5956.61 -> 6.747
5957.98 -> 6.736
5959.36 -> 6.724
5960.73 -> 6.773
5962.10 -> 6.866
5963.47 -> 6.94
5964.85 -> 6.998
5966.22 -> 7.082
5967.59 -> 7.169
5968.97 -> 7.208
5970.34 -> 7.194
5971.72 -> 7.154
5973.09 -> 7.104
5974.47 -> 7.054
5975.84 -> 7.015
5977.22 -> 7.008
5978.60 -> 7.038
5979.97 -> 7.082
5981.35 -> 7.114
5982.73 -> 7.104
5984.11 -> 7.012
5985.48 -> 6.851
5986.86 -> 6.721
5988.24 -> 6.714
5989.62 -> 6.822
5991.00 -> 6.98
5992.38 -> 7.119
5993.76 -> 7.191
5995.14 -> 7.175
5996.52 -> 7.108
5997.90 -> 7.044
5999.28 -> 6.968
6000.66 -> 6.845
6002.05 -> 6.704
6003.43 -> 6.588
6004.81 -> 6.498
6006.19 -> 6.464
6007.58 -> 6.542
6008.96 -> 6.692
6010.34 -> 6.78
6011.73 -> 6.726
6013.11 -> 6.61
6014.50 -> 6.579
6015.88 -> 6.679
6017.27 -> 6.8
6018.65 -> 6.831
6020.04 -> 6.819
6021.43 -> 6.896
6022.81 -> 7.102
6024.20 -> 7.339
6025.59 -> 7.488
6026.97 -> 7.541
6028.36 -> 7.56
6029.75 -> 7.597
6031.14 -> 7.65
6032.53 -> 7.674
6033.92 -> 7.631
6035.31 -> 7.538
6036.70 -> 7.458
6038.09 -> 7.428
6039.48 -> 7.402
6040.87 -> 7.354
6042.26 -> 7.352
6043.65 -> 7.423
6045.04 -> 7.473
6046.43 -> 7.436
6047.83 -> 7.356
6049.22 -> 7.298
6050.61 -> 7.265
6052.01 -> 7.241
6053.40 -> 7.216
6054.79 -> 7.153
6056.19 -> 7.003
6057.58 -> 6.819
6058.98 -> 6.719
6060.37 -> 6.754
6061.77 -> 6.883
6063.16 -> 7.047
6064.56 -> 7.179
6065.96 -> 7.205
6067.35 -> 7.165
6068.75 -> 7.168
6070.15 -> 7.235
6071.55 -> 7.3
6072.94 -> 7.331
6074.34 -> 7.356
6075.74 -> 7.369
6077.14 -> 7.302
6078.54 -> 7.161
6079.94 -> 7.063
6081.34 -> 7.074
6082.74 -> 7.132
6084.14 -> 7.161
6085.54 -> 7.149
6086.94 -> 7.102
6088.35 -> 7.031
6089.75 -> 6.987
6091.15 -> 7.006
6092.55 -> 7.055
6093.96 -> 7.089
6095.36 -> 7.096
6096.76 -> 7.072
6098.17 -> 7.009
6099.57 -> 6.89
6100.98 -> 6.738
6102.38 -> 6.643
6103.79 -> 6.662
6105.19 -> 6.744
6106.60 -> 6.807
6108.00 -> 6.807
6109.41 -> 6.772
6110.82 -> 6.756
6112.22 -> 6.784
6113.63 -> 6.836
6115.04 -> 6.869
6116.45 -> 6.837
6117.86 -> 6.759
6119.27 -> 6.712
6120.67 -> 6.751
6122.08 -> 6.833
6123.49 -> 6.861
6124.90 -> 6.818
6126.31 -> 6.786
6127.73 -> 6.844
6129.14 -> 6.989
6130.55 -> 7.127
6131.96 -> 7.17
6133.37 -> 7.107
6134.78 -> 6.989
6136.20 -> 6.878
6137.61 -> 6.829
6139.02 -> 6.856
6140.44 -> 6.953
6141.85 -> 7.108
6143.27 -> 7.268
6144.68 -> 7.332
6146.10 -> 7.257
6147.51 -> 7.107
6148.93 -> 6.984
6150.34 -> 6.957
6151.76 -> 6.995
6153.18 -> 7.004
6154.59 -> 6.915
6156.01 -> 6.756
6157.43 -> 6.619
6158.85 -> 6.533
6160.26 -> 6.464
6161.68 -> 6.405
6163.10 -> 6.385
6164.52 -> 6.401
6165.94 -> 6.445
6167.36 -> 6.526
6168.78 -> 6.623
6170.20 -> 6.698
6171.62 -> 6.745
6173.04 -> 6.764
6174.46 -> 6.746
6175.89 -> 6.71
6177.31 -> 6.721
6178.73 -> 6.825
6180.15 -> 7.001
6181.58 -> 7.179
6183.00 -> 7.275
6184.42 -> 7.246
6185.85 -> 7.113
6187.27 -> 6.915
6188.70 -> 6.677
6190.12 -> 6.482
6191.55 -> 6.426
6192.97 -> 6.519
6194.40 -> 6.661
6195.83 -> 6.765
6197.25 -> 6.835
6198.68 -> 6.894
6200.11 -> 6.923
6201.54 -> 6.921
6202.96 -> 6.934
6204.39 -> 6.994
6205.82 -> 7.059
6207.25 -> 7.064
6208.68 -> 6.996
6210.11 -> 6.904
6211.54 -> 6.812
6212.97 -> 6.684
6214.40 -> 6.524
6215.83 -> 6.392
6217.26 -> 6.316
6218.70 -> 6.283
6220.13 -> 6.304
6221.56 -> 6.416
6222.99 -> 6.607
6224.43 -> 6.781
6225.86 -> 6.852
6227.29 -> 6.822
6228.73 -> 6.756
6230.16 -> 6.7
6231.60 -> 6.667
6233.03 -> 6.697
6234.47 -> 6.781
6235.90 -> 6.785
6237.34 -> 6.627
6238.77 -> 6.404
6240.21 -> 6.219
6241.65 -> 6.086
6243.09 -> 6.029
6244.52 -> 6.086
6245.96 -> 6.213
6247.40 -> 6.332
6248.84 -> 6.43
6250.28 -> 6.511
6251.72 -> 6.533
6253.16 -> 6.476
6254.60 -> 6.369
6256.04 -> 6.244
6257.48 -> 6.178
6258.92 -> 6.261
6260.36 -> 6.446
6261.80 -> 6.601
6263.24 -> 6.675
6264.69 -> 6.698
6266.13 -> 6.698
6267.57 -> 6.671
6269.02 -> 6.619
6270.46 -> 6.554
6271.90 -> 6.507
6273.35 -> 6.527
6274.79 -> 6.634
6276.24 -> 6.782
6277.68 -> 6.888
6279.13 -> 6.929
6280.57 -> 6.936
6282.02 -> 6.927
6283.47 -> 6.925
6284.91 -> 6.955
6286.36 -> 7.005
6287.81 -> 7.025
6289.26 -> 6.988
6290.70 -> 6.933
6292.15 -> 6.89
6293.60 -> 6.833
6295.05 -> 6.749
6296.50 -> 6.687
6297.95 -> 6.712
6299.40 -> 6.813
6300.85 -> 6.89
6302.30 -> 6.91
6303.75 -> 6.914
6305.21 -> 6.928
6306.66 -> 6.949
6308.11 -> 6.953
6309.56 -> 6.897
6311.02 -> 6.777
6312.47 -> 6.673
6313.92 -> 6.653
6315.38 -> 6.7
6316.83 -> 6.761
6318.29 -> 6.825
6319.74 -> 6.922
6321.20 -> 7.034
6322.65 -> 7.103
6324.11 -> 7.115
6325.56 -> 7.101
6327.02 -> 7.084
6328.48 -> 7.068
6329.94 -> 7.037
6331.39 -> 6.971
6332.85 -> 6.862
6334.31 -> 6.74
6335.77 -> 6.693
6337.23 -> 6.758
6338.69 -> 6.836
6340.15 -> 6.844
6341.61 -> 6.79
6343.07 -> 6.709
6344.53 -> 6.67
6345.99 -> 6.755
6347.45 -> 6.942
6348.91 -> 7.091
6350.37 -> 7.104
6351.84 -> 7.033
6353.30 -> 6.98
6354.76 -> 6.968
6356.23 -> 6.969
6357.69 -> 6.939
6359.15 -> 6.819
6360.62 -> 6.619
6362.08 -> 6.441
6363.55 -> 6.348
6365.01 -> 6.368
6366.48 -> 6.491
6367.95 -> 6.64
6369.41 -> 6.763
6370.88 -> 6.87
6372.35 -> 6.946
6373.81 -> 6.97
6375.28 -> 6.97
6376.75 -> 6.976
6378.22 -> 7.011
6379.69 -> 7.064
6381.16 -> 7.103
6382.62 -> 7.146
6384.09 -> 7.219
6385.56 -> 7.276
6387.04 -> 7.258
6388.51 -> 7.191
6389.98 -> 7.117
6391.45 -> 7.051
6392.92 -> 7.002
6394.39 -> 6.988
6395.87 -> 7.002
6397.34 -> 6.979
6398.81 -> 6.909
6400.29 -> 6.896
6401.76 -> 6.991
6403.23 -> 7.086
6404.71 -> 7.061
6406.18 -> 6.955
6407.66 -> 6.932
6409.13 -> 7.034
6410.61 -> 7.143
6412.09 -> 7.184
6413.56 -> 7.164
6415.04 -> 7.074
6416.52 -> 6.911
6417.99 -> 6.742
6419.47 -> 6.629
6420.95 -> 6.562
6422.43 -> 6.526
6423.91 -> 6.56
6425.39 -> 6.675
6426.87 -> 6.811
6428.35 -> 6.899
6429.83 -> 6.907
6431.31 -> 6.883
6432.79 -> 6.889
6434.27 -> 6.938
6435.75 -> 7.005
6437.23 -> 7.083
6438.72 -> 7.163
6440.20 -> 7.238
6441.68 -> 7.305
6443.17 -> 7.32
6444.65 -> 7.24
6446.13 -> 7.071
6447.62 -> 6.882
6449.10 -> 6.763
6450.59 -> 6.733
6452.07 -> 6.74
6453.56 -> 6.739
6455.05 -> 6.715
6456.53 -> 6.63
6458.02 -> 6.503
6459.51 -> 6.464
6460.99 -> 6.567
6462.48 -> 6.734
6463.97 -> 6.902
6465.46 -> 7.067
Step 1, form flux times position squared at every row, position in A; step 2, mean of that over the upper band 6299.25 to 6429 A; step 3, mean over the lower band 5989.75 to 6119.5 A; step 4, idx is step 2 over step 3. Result 1.1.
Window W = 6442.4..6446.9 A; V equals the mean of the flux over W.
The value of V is 7.2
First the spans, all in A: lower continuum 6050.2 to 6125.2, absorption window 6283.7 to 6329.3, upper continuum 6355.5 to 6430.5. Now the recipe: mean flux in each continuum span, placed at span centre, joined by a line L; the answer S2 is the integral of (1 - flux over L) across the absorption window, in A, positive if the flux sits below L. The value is 0.2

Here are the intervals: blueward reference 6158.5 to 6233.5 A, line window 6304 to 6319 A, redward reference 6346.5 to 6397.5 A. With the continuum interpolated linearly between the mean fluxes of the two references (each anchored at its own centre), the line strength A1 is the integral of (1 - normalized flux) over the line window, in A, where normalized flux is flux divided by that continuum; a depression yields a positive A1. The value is 0.1 A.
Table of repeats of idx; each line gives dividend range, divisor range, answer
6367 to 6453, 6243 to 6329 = 1.08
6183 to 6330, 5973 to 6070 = 1.03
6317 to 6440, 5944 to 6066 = 1.11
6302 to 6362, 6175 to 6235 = 1.06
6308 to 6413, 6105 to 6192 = 1.08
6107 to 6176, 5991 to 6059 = 1.00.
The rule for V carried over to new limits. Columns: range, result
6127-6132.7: 7.03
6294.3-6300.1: 6.74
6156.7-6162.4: 6.51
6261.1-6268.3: 6.66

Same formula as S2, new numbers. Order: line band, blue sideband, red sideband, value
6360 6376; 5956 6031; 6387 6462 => 0.6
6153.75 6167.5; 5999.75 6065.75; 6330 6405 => 0.9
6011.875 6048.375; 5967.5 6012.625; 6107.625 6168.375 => -1.9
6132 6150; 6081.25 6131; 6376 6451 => -0.4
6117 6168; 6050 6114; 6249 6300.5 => 0.5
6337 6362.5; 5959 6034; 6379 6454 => 0.5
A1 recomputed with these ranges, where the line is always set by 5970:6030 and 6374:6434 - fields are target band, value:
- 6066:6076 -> -0.4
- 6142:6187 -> 0.8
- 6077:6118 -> 0.1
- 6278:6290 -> 0.0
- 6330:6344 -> 0.3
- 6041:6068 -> -0.8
